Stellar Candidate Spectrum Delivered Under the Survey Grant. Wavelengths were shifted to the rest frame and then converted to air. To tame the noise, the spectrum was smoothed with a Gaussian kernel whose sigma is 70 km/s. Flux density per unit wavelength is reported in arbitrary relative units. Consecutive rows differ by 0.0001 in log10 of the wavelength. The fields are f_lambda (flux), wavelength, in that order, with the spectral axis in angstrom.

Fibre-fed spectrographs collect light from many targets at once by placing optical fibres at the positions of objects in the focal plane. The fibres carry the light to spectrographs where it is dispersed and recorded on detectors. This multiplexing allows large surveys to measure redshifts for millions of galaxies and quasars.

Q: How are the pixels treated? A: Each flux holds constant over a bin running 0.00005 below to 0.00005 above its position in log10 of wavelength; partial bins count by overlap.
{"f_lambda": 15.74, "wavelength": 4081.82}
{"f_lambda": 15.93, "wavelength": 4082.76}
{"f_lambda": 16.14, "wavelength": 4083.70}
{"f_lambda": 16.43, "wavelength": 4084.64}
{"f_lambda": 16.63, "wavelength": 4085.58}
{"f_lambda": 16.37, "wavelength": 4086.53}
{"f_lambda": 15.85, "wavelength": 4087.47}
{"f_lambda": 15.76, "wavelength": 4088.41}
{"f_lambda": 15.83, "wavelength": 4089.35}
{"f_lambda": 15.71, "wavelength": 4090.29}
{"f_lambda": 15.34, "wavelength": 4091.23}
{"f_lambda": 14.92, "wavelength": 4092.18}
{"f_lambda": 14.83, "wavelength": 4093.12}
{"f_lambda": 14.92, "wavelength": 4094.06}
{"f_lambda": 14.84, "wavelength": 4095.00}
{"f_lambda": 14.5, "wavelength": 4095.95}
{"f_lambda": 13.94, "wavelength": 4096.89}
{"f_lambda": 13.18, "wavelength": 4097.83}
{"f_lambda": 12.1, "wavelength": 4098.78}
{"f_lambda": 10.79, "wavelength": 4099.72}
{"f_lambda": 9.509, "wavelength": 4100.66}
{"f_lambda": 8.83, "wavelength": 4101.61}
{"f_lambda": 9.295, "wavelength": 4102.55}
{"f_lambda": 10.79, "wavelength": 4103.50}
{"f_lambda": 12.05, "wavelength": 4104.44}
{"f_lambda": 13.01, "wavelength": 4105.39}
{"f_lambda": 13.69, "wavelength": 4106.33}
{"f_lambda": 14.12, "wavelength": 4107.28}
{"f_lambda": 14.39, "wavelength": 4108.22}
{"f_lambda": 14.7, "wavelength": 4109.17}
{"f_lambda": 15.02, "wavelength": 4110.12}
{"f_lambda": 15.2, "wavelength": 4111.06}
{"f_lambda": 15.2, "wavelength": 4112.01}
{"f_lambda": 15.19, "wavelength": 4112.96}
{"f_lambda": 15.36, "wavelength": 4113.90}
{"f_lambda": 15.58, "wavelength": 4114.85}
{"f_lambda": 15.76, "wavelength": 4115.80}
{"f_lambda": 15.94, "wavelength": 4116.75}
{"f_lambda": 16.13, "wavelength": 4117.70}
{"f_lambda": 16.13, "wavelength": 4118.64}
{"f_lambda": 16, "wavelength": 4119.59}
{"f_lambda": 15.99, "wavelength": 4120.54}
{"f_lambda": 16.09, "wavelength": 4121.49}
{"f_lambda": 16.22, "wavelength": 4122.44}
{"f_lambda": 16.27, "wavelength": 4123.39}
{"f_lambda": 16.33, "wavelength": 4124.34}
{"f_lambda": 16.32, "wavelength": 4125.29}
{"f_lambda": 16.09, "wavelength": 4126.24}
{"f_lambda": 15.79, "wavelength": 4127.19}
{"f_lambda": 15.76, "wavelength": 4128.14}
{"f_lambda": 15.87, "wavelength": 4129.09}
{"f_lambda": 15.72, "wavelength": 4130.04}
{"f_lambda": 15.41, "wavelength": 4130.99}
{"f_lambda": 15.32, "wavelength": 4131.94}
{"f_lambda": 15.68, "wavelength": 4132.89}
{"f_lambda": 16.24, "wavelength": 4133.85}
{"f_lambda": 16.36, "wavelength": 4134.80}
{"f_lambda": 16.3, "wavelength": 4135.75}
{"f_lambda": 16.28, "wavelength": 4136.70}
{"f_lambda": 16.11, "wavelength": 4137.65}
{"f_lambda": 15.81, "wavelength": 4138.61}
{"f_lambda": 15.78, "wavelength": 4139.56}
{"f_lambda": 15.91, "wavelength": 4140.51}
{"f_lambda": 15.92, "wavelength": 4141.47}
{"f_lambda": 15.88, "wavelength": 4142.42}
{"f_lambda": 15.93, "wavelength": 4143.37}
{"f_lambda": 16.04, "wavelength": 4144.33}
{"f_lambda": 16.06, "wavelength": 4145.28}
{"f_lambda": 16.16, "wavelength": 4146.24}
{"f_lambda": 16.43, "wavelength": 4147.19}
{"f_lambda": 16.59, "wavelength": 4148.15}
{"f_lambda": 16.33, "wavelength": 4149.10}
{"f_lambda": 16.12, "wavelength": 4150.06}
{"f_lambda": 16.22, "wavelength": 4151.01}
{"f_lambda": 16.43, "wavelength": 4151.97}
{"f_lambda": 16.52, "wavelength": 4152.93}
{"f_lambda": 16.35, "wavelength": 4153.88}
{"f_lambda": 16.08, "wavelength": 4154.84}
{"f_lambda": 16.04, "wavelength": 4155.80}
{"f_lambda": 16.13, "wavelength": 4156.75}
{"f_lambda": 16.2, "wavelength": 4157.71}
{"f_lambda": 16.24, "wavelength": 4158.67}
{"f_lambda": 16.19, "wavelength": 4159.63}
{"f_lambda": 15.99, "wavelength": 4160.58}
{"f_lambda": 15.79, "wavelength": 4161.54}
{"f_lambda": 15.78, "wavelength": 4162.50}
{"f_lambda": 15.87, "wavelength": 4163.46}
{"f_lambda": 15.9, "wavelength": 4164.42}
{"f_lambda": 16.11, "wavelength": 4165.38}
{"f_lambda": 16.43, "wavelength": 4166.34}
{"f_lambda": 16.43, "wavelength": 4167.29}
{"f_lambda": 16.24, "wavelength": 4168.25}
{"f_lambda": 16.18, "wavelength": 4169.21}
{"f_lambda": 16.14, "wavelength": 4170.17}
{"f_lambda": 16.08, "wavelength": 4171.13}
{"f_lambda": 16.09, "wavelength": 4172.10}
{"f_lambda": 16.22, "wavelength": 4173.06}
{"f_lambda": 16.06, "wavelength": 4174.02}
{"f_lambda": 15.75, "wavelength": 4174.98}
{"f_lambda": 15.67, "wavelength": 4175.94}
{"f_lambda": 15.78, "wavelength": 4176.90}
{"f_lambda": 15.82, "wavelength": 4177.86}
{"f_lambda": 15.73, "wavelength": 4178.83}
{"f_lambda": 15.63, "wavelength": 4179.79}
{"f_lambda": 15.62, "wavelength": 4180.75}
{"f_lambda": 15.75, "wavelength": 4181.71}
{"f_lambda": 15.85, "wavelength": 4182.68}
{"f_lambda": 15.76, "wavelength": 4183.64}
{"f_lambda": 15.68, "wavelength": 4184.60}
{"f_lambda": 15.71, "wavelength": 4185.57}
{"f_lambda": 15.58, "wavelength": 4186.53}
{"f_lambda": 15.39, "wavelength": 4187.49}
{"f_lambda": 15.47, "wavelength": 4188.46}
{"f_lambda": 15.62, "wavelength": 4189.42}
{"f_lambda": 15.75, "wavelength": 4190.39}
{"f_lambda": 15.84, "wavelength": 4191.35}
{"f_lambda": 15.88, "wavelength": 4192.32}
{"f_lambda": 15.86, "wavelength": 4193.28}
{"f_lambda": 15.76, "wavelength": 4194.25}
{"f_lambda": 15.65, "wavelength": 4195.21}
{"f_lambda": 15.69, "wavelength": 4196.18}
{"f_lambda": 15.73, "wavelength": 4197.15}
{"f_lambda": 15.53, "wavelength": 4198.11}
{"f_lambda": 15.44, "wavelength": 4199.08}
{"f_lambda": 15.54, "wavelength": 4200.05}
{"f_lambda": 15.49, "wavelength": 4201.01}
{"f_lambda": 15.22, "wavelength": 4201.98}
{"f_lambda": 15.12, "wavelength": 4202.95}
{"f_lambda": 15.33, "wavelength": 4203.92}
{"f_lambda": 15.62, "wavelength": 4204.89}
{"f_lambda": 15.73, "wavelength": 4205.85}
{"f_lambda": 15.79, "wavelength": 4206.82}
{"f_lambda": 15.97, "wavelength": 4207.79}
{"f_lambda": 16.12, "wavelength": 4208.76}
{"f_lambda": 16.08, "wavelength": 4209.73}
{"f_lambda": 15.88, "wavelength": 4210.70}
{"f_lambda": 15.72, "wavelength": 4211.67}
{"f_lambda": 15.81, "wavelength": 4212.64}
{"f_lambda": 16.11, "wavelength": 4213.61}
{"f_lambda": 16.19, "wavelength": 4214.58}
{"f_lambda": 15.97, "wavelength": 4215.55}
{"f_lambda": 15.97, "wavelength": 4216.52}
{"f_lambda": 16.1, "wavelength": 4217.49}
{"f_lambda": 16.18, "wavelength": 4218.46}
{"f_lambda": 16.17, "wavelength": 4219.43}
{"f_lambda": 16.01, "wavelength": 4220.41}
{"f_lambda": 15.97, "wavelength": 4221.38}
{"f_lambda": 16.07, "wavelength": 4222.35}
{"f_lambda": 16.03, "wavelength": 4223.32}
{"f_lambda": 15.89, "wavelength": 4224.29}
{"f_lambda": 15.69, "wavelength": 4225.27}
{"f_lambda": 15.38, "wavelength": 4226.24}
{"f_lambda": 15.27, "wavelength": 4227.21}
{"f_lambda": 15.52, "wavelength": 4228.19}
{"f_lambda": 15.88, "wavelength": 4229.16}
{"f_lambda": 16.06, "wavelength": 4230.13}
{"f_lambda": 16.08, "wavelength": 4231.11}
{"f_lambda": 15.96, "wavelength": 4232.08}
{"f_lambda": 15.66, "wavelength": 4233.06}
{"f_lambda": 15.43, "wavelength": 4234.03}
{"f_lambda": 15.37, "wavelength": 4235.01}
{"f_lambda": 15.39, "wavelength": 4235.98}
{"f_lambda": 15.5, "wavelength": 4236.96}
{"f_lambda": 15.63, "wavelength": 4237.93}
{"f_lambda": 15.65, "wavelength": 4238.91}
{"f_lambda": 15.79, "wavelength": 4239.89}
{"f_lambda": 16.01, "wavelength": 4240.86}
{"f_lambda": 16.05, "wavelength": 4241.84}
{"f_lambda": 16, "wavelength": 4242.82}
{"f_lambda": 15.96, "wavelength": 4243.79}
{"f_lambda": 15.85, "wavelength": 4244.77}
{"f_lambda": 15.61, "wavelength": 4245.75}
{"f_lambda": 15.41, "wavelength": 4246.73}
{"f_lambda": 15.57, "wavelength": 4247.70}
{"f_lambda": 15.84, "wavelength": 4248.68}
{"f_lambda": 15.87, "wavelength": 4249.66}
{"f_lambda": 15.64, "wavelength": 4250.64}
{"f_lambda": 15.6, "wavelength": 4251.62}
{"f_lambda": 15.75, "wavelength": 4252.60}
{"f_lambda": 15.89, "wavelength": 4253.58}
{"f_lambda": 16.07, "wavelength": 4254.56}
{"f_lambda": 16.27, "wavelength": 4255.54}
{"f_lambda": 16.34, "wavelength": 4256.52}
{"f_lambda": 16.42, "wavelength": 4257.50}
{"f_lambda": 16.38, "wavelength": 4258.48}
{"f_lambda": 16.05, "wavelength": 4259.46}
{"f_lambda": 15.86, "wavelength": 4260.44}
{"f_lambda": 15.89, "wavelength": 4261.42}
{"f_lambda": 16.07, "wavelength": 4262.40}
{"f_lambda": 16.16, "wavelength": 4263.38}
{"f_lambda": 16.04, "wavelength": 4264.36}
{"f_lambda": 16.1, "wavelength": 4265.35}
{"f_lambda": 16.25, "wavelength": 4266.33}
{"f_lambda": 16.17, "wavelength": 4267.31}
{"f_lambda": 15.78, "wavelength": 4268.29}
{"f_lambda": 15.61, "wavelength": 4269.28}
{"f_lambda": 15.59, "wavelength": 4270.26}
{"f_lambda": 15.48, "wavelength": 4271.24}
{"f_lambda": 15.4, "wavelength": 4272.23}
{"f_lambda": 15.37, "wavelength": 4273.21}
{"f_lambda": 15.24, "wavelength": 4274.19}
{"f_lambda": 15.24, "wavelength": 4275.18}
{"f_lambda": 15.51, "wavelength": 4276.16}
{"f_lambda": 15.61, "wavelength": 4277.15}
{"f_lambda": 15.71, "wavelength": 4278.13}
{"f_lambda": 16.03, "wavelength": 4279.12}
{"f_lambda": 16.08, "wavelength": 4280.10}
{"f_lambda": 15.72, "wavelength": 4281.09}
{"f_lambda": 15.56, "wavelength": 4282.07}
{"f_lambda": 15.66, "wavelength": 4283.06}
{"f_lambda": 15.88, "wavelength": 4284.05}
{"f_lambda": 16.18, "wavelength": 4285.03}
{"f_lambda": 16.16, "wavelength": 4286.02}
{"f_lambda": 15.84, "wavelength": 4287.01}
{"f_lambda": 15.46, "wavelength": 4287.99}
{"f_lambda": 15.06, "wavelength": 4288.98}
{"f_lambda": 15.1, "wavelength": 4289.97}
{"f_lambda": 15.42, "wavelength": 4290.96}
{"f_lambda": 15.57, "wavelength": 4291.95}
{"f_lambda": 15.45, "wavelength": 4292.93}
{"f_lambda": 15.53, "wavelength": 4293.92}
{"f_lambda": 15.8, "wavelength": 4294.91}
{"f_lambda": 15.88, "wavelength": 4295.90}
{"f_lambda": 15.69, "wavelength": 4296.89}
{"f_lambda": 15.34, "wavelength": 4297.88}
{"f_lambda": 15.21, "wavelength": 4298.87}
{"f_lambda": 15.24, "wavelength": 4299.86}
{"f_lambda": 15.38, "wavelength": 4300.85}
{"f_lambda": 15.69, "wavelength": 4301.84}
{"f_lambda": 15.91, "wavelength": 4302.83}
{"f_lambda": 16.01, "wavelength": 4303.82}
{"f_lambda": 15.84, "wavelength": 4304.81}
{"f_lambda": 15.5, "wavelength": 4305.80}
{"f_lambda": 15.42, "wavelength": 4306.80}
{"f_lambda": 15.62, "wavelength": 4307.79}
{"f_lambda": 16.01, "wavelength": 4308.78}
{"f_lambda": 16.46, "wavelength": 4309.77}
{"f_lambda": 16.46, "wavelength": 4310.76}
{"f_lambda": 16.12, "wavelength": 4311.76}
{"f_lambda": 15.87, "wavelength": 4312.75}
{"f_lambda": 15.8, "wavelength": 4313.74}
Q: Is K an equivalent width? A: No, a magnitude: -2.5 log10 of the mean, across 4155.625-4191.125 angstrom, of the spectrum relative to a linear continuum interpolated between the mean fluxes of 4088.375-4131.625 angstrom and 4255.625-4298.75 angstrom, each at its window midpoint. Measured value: -0.06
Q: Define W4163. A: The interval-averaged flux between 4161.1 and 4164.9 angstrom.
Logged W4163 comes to 15.8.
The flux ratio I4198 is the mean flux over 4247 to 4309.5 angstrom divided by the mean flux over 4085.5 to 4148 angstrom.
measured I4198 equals 1.05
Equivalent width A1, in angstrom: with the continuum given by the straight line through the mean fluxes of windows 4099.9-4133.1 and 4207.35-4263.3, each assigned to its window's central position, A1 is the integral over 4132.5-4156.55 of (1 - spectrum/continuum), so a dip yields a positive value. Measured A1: -1.9 angstrom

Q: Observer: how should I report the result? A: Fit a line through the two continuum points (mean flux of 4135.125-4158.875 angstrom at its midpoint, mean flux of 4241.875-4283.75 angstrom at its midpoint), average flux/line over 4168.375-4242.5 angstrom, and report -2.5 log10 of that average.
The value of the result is 0.01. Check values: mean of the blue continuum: 16.2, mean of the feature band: 15.8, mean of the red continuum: 15.8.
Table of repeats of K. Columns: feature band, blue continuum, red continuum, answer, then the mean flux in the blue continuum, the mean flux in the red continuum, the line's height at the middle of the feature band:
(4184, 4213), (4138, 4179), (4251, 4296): 0.02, 16.1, 15.8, 16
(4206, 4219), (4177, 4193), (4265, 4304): -0.02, 15.7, 15.6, 15.7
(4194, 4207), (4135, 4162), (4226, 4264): 0.03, 16.1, 15.8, 16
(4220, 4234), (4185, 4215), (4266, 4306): -0.01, 15.7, 15.6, 15.7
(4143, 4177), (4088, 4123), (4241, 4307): -0.10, 14.2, 15.8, 14.7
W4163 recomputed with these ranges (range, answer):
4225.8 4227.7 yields 15.3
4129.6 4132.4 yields 15.5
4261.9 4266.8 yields 16.1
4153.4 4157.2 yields 16.2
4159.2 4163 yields 15.9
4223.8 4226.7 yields 15.6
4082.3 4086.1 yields 16.3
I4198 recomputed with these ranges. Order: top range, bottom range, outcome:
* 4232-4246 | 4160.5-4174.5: 0.98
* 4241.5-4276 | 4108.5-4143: 1.00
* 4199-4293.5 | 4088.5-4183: 1.03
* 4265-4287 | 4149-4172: 0.97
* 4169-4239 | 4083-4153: 1.04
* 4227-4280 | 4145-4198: 0.99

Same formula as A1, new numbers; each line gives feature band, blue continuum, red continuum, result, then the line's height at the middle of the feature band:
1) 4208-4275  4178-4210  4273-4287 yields -0.68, 15.7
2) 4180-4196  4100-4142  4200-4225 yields -0.08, 15.6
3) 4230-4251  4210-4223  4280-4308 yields 0.20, 15.9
